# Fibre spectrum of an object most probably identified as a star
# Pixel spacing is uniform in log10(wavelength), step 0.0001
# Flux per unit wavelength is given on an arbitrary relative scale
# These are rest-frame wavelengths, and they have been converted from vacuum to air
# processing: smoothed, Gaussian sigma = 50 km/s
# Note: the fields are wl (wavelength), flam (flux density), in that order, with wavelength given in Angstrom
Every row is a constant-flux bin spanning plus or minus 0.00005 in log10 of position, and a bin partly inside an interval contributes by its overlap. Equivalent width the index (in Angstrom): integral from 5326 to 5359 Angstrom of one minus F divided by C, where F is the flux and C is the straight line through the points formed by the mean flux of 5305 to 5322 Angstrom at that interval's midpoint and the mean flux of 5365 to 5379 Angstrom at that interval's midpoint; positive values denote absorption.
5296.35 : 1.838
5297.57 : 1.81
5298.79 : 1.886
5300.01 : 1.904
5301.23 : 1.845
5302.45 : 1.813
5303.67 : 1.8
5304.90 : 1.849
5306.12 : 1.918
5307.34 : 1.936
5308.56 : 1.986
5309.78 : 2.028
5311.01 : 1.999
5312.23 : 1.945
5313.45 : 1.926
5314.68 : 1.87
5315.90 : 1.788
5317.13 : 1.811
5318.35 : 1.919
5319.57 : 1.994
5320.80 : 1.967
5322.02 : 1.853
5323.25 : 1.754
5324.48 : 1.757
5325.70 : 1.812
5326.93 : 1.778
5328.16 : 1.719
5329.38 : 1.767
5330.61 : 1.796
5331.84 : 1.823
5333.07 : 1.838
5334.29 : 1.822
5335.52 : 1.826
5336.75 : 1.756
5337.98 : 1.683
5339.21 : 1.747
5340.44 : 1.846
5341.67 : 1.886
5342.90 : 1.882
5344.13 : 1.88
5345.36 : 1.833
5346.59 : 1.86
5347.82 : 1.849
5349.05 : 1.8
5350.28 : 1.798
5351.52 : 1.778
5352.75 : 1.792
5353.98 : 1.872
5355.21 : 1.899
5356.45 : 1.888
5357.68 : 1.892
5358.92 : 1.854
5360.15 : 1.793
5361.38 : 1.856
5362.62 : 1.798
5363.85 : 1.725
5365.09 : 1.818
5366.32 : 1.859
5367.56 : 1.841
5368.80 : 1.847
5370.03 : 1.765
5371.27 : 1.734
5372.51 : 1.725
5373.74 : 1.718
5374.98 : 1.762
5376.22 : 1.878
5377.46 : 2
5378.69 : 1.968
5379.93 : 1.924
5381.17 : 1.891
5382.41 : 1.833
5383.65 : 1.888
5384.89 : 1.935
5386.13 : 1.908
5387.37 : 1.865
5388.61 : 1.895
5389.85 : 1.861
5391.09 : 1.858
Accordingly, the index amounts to 1.0 Angstrom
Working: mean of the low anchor 1.93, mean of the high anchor 1.82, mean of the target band 1.82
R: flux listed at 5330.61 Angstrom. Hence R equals 1.796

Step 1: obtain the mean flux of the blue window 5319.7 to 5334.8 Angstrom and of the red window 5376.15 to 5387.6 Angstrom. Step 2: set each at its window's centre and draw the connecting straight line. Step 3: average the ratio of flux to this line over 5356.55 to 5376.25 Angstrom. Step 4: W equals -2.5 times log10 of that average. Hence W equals 0.05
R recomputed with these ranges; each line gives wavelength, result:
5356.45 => 1.888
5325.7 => 1.812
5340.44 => 1.846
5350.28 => 1.798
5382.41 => 1.833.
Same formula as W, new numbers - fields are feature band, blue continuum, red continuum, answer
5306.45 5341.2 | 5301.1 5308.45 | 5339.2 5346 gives 0.01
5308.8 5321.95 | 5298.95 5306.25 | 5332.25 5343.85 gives -0.05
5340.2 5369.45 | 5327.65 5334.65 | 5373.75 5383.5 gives 0.00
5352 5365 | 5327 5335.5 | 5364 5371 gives -0.02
